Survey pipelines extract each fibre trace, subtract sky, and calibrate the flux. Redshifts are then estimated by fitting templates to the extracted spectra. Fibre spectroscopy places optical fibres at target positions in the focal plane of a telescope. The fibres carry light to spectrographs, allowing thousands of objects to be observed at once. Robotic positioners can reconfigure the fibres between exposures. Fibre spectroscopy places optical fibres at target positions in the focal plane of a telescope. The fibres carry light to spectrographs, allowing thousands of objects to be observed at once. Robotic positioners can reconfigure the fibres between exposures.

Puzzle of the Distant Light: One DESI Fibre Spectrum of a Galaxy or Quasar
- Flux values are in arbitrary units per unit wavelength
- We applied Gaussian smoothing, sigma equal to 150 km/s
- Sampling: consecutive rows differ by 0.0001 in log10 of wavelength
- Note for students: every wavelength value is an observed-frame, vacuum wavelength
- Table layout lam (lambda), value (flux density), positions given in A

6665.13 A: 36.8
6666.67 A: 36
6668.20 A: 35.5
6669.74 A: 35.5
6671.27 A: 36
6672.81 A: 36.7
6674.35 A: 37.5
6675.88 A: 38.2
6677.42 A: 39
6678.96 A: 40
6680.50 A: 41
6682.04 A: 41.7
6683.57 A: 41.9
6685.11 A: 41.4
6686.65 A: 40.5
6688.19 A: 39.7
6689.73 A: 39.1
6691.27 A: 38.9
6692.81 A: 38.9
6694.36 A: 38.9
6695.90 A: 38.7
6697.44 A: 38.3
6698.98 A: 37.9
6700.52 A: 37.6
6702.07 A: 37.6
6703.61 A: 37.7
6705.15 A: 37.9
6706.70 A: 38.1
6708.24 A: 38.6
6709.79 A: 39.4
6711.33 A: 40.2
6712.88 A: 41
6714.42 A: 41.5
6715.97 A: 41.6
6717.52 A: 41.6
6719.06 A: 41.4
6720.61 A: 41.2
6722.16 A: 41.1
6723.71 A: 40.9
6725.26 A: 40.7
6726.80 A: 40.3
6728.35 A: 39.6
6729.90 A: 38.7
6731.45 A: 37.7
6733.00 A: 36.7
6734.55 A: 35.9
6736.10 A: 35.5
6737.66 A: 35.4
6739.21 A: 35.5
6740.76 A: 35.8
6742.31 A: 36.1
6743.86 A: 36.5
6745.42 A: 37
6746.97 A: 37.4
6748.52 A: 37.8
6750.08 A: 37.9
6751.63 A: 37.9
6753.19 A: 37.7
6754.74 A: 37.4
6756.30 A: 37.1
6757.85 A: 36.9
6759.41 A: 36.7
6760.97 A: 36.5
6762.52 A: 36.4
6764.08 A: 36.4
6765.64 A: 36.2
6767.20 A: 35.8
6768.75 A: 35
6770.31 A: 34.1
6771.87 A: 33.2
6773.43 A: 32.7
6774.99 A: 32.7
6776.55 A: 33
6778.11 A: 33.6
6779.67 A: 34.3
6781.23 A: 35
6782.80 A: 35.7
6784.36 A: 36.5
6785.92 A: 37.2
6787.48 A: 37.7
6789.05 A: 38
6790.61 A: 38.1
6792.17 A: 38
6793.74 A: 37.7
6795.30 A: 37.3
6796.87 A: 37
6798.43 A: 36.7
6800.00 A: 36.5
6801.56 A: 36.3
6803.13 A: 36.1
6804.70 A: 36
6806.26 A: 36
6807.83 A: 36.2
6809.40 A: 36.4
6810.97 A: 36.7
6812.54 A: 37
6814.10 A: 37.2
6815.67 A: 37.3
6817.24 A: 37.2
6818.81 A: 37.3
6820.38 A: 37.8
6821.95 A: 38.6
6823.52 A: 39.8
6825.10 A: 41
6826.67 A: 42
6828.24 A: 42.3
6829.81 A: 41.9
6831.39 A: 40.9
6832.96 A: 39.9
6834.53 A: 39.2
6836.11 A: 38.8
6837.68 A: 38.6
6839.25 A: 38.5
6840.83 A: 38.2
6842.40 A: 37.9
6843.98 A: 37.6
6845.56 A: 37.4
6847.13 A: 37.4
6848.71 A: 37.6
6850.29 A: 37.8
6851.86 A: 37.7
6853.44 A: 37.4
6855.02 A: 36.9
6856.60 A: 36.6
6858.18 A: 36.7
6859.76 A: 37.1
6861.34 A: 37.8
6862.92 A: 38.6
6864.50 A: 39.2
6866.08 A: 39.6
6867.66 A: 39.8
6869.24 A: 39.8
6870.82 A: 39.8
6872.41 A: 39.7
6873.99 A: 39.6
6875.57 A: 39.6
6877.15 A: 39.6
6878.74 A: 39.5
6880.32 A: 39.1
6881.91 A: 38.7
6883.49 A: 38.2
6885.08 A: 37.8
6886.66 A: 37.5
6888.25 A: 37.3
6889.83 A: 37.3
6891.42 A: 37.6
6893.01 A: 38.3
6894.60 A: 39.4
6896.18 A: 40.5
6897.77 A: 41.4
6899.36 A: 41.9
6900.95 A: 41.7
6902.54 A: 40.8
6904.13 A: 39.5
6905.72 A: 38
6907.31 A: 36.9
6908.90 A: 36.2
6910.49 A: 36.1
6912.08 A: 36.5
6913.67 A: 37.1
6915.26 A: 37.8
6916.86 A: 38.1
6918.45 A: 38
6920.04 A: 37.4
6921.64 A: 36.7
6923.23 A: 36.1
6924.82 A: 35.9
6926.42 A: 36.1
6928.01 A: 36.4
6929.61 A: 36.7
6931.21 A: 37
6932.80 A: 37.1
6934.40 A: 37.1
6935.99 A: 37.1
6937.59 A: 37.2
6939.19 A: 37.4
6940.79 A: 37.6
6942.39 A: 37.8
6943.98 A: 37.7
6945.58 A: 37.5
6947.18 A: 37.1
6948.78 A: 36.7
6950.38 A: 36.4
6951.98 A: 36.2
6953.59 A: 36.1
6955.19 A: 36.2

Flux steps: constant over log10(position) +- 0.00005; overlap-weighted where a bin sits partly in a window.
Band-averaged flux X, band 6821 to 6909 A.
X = 38.9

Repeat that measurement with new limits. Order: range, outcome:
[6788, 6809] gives 36.9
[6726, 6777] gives 36.4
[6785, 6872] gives 38.1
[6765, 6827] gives 36.5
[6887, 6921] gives 38.4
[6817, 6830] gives 39.8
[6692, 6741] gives 38.8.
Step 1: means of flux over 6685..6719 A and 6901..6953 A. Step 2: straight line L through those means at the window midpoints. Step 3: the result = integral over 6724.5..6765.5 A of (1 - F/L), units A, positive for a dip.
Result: 1.83 A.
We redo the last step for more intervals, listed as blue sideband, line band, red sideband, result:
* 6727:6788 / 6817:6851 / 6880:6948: -1.9 A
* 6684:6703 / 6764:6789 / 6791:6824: 1.7 A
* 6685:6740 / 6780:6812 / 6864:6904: 2.0 A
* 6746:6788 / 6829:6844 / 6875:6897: -0.7 A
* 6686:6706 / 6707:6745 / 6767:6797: -1.3 A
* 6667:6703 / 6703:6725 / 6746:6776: -1.5 A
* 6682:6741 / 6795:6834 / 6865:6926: 0.7 A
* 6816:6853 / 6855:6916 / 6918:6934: -1.5 A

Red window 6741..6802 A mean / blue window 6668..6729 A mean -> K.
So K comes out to 0.92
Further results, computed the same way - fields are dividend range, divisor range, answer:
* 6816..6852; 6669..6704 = 1.00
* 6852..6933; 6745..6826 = 1.04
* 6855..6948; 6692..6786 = 1.02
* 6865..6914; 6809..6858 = 1.01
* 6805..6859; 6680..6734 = 0.96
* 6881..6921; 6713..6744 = 0.99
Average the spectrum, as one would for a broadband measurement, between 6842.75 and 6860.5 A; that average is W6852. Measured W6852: 37.3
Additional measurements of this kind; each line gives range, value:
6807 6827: 37.9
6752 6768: 36.7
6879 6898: 38.5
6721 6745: 37.8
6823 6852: 39.2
